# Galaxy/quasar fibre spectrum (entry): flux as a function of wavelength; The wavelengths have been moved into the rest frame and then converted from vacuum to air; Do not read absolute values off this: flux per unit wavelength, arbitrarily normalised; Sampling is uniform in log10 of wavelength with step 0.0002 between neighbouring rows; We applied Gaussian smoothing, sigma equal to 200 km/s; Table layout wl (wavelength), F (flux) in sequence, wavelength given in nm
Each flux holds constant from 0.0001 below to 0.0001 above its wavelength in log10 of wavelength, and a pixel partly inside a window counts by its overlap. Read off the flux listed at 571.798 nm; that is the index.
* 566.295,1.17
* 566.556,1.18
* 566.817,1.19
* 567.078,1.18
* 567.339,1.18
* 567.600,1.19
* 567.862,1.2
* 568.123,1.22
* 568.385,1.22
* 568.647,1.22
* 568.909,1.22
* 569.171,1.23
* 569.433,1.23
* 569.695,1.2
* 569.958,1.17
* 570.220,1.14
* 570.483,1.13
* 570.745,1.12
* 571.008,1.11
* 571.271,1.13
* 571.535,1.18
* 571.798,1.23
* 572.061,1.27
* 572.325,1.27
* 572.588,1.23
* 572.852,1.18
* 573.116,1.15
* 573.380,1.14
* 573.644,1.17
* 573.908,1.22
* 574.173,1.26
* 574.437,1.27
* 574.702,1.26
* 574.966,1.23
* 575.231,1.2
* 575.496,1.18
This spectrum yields 1.23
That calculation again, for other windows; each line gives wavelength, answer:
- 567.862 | 1.2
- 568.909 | 1.22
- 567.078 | 1.18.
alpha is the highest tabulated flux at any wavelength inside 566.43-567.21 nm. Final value 1.19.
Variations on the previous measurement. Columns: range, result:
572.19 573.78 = 1.27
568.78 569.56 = 1.23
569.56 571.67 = 1.2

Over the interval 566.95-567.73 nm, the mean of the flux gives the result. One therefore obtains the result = 1.18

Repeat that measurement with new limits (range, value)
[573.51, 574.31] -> 1.22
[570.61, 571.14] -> 1.12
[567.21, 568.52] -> 1.2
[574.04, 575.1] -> 1.25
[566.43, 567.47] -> 1.18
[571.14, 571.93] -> 1.18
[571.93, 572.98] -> 1.24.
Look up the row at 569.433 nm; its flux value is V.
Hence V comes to 1.23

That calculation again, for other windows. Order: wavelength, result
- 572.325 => 1.27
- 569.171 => 1.23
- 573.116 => 1.15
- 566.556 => 1.18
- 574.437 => 1.27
